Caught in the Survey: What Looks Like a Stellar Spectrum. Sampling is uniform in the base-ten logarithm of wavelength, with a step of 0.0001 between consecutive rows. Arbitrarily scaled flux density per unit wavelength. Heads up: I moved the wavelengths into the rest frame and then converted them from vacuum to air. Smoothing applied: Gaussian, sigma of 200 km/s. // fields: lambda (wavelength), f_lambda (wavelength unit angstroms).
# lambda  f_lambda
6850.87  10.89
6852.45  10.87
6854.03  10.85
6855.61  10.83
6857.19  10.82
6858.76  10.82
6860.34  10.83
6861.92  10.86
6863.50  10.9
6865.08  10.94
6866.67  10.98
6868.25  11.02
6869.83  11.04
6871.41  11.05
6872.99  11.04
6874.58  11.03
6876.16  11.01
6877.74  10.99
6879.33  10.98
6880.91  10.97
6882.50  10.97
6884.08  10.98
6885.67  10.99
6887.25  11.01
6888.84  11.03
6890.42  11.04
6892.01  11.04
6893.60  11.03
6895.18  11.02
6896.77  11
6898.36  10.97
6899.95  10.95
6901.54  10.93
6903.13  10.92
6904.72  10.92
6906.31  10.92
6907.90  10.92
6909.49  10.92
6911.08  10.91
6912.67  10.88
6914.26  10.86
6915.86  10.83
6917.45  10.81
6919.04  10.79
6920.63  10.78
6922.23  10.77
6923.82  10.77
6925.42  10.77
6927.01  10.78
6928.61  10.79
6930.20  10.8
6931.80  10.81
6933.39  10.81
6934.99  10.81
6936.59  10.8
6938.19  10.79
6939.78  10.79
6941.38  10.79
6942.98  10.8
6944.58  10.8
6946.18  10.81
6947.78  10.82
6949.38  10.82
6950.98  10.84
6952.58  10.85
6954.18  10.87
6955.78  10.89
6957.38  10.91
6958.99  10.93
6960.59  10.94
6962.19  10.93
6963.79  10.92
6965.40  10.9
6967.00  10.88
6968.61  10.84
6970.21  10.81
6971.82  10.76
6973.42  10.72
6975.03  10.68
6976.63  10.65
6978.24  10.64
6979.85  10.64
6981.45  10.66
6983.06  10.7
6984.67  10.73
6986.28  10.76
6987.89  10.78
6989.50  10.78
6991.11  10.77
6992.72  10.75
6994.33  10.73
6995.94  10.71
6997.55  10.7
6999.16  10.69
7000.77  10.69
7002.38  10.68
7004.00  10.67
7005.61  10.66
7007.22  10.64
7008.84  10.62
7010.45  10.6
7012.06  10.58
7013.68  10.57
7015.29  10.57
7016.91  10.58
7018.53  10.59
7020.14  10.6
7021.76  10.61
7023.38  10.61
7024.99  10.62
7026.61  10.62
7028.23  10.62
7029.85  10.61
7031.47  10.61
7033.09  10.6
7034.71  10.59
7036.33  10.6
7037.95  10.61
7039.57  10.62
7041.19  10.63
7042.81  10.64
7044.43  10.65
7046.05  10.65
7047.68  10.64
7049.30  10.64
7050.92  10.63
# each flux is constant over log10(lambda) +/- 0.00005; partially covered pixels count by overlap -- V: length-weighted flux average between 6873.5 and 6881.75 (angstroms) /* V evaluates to 11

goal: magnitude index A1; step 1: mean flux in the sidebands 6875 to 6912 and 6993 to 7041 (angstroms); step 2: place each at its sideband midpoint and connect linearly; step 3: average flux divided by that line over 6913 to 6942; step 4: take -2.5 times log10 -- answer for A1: 0.01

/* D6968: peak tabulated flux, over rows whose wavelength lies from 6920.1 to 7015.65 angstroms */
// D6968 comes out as 10.94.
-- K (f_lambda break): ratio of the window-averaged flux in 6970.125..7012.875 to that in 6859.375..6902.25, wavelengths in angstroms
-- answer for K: 0.97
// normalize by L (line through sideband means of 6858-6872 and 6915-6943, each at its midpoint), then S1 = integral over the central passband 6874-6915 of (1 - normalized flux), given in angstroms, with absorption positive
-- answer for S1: -0.4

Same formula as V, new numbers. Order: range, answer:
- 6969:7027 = 10.7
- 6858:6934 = 10.9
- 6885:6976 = 10.9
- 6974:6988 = 10.7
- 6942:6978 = 10.8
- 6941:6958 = 10.8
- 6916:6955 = 10.8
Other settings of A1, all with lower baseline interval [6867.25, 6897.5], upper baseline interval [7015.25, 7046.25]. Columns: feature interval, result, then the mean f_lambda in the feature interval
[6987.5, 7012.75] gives 0.000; 10.7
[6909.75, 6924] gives 0.009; 10.8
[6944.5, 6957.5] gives -0.002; 10.8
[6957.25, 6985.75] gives -0.001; 10.8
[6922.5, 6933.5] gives 0.010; 10.8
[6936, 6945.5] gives 0.006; 10.8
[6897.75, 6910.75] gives 0.003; 10.9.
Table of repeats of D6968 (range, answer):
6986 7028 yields 10.78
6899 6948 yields 10.95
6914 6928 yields 10.86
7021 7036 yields 10.62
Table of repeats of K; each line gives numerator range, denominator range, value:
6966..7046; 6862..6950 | 0.98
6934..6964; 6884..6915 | 0.99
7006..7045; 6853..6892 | 0.97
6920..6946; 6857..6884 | 0.98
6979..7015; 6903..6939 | 0.99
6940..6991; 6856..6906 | 0.98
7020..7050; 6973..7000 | 0.99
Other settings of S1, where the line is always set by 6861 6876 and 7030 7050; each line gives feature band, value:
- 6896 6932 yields 0.1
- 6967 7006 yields 0.1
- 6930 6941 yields 0.0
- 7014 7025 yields 0.1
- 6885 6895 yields -0.1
